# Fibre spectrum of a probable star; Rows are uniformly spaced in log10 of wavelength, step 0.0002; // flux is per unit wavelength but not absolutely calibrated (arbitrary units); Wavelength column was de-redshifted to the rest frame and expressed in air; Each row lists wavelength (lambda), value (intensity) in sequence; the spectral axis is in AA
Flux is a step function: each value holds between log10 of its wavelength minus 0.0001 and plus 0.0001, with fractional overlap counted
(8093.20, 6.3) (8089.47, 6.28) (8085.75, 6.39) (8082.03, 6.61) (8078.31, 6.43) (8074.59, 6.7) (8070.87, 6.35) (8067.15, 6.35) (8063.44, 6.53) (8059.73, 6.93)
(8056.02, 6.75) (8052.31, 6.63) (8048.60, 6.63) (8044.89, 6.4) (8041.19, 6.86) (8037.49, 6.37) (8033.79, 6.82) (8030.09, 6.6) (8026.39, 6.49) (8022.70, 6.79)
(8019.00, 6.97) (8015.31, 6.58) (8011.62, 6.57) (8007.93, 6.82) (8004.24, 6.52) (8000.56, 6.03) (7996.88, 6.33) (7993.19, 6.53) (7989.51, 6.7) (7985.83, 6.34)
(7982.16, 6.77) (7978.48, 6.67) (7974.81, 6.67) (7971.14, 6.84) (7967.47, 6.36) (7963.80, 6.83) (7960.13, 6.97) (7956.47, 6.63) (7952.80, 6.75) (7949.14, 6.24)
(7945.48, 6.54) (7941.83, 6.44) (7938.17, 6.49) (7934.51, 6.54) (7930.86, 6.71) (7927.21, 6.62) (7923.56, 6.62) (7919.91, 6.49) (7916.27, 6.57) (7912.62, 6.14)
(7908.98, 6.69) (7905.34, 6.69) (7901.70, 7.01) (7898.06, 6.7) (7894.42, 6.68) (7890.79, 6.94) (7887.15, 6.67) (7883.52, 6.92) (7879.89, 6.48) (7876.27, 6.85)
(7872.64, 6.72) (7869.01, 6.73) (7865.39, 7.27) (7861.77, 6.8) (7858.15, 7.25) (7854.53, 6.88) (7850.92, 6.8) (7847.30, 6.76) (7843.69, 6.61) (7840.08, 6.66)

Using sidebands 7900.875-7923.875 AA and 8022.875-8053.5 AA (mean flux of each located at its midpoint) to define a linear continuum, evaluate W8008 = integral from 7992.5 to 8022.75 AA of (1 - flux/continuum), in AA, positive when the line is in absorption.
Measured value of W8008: 0.2 AA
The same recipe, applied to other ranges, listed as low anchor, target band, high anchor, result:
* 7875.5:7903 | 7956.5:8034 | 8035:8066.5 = 0.65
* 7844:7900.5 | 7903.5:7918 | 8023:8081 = 0.54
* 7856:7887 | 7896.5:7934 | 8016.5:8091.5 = 1.00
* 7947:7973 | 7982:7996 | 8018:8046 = 0.24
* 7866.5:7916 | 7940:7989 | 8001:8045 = 0.37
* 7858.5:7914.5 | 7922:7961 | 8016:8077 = 0.77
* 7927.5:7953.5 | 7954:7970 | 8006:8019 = -0.31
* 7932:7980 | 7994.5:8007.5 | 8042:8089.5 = 0.45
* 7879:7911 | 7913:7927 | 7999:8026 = 0.42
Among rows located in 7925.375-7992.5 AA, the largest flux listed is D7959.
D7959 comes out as 6.97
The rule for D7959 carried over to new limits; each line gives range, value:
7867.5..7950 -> 7.01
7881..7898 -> 6.94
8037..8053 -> 6.86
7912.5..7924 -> 6.62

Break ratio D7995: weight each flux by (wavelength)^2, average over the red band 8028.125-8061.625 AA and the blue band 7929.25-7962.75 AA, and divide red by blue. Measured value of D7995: 1.0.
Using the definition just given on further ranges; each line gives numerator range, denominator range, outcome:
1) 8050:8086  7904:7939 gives 1.04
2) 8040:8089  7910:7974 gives 1.03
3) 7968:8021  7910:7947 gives 1.03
